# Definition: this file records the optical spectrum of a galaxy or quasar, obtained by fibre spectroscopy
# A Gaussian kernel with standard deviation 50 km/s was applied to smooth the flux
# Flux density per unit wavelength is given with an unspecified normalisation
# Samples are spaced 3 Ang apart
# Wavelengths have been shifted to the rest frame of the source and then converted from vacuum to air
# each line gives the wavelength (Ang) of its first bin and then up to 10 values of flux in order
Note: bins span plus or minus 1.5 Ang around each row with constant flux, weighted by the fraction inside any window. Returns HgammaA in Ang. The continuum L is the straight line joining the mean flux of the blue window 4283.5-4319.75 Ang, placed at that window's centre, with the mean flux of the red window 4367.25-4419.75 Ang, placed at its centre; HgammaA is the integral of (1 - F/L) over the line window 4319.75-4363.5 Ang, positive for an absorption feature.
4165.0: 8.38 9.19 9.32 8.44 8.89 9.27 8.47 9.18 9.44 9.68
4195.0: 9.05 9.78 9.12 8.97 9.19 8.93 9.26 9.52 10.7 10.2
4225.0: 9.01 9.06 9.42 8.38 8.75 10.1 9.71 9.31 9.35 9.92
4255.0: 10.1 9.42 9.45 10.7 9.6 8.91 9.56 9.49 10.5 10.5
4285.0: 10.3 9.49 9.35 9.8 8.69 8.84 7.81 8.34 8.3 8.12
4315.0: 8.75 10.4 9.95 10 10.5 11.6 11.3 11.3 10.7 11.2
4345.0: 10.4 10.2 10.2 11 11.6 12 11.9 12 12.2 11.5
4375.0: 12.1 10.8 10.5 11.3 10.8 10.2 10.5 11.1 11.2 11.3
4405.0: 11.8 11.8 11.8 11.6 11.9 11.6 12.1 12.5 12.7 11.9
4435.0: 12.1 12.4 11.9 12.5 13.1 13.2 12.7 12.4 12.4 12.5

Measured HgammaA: -3.8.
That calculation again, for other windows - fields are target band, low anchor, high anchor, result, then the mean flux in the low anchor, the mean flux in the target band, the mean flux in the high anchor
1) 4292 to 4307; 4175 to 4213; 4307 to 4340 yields 1.75 Ang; 9.16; 8.73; 10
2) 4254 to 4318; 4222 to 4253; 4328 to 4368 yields 4.87 Ang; 9.33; 9.35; 11.2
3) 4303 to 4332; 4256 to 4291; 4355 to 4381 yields 3.25 Ang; 9.8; 9.49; 11.7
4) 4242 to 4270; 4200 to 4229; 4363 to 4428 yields 0.55 Ang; 9.41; 9.69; 11.5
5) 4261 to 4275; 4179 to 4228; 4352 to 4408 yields 0.57 Ang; 9.35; 9.66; 11.3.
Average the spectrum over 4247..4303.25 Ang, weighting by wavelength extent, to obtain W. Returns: 9.6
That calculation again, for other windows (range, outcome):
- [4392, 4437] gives 11.7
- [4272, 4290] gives 9.97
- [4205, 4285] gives 9.59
